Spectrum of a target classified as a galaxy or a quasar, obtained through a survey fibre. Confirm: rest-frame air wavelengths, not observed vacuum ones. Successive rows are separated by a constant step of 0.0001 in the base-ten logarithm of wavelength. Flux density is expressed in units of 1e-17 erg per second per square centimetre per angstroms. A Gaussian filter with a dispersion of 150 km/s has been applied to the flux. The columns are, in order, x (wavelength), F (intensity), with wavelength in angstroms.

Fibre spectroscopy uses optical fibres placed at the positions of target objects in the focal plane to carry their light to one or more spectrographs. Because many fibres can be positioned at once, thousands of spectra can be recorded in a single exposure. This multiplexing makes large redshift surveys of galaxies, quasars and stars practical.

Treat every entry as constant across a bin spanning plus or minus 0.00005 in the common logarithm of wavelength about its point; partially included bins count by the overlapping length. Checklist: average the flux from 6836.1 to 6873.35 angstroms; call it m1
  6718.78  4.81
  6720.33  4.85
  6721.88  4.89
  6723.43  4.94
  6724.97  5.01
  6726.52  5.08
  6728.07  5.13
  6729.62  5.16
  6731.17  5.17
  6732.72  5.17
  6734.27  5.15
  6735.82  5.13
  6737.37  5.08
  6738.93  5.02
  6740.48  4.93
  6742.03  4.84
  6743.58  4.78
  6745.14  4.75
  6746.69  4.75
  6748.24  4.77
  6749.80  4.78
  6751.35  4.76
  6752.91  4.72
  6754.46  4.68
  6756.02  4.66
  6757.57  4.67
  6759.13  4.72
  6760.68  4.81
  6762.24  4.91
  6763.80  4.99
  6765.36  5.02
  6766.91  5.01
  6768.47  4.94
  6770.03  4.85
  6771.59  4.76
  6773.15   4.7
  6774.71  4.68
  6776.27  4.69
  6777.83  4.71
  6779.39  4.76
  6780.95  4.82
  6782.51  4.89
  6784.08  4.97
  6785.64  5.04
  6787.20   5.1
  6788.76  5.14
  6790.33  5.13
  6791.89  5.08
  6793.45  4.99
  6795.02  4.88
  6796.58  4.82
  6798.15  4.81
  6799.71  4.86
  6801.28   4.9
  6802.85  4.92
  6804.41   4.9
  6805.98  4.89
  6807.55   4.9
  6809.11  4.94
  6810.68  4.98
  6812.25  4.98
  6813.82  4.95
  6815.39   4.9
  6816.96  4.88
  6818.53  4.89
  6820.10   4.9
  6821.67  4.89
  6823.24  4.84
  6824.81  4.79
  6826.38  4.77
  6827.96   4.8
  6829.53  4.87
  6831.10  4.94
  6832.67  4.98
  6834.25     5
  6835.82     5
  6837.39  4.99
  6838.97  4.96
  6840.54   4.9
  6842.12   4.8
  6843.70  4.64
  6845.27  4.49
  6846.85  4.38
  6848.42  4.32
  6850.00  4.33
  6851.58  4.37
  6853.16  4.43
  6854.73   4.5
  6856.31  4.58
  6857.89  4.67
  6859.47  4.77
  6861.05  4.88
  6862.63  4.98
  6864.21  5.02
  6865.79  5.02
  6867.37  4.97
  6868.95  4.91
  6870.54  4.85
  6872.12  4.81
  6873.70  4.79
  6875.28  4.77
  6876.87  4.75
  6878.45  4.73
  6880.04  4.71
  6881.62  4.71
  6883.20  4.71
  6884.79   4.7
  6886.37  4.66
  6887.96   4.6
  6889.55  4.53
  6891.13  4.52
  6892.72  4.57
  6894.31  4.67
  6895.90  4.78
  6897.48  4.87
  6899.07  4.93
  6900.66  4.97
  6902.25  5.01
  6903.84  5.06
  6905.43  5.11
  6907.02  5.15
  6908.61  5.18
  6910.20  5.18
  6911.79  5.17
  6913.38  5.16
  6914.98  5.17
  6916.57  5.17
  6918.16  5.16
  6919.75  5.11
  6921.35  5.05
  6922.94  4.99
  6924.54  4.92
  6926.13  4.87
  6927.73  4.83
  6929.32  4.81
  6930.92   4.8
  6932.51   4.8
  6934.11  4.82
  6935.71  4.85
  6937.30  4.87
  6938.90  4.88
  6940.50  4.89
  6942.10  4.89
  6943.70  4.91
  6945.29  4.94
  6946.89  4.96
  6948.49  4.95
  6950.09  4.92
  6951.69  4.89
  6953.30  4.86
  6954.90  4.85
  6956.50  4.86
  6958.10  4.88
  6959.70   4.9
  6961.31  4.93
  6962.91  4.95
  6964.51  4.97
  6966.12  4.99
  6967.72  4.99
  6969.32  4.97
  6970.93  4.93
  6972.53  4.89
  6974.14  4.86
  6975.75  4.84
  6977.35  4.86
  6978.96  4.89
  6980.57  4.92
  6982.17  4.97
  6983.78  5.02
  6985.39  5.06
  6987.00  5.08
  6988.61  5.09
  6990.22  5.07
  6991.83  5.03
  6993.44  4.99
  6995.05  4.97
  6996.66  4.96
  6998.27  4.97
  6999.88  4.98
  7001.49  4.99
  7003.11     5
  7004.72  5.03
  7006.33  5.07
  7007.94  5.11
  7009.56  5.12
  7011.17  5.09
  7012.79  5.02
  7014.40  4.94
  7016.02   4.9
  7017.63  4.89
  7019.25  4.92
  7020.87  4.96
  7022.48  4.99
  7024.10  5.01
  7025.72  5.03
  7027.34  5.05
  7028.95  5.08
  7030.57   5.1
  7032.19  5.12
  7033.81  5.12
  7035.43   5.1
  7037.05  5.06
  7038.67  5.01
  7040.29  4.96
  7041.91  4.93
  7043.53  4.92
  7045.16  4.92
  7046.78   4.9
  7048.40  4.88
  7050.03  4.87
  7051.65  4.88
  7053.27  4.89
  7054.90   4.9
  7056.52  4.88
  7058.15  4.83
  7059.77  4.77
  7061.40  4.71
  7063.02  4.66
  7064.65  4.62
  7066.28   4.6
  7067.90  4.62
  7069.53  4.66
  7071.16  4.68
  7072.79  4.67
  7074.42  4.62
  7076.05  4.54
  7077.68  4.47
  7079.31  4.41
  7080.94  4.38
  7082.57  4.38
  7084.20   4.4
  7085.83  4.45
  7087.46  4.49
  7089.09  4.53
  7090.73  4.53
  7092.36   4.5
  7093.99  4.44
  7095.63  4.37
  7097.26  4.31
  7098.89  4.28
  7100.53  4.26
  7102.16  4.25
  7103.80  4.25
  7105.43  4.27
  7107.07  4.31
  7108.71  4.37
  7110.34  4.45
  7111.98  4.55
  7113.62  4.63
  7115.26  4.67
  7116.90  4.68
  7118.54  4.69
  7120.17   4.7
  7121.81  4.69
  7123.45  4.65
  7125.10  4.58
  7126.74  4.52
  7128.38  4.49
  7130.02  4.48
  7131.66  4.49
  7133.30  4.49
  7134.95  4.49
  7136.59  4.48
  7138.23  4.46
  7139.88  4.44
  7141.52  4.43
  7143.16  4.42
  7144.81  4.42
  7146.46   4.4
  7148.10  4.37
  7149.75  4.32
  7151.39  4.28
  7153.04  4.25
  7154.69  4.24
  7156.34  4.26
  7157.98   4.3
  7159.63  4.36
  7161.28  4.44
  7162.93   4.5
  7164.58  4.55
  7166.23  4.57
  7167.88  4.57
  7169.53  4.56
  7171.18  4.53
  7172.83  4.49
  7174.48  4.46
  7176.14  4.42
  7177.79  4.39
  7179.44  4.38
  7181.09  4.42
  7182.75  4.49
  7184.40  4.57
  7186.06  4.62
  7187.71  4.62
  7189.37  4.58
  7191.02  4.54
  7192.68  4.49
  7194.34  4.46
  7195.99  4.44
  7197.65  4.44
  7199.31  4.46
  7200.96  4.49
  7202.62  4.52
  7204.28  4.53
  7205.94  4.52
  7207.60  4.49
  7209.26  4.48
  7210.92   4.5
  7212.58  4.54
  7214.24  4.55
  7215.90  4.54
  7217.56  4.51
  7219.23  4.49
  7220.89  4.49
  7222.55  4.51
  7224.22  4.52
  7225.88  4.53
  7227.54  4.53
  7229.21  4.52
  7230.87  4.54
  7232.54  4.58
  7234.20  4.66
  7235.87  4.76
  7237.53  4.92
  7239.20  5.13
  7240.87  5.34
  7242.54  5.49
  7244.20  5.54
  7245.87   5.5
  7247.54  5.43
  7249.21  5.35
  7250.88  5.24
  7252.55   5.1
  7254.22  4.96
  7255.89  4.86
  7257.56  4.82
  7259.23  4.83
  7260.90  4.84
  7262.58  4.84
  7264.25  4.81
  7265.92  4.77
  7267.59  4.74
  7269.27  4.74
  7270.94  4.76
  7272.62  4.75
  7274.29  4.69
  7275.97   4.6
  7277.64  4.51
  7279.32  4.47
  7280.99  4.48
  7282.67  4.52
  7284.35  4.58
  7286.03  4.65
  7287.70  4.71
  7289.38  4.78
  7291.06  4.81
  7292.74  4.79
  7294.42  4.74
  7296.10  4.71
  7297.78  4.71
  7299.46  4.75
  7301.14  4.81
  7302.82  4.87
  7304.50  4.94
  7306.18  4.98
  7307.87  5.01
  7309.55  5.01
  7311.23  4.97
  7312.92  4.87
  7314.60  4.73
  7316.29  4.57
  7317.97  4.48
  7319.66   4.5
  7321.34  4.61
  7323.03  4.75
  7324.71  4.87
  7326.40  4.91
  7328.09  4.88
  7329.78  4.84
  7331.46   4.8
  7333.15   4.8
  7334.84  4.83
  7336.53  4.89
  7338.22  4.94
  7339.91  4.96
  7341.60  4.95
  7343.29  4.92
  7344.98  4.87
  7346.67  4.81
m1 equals 4.73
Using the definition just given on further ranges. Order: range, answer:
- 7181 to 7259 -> 4.72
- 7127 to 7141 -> 4.48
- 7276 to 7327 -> 4.73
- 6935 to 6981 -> 4.91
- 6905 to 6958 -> 4.97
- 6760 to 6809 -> 4.9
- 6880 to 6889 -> 4.68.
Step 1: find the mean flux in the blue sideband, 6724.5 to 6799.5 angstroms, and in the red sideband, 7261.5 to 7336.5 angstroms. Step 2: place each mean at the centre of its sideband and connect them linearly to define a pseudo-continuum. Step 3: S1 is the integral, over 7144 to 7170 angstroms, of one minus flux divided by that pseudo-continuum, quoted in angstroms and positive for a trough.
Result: 2.1 angstroms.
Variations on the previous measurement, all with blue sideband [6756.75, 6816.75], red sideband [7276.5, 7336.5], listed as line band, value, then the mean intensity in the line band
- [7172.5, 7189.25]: 1.0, 4.49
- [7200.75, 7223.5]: 1.3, 4.51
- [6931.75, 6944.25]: 0.0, 4.86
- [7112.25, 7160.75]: 3.3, 4.47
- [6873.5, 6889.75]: 0.6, 4.7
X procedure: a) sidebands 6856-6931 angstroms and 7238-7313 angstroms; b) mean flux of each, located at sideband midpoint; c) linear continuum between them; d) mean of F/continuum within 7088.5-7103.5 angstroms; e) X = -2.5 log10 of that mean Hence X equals 0.119 mag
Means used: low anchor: 4.88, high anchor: 4.88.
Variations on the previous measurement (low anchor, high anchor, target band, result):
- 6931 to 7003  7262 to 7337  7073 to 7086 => 0.09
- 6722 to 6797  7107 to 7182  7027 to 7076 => -0.07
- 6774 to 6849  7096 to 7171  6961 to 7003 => -0.07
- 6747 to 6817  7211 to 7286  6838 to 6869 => 0.04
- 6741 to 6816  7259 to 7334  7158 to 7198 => 0.07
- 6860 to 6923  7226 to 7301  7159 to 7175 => 0.08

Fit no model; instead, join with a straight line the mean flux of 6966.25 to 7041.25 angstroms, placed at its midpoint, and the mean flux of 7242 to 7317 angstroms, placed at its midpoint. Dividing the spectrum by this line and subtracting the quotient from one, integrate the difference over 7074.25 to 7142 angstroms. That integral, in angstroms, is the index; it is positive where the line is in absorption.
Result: 6.5 angstroms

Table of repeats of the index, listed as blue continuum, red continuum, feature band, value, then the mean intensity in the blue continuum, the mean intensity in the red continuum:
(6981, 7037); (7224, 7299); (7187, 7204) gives 1.3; 5.02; 4.83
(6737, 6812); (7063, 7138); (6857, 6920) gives -1.9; 4.87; 4.5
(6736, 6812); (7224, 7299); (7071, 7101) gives 2.4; 4.87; 4.83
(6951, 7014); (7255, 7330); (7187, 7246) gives 1.9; 4.97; 4.75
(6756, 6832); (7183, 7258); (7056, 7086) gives 1.2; 4.89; 4.73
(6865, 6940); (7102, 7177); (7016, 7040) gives -1.9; 4.89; 4.46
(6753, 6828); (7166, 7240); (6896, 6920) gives -1.5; 4.88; 4.54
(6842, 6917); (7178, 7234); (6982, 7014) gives -2.3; 4.79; 4.51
